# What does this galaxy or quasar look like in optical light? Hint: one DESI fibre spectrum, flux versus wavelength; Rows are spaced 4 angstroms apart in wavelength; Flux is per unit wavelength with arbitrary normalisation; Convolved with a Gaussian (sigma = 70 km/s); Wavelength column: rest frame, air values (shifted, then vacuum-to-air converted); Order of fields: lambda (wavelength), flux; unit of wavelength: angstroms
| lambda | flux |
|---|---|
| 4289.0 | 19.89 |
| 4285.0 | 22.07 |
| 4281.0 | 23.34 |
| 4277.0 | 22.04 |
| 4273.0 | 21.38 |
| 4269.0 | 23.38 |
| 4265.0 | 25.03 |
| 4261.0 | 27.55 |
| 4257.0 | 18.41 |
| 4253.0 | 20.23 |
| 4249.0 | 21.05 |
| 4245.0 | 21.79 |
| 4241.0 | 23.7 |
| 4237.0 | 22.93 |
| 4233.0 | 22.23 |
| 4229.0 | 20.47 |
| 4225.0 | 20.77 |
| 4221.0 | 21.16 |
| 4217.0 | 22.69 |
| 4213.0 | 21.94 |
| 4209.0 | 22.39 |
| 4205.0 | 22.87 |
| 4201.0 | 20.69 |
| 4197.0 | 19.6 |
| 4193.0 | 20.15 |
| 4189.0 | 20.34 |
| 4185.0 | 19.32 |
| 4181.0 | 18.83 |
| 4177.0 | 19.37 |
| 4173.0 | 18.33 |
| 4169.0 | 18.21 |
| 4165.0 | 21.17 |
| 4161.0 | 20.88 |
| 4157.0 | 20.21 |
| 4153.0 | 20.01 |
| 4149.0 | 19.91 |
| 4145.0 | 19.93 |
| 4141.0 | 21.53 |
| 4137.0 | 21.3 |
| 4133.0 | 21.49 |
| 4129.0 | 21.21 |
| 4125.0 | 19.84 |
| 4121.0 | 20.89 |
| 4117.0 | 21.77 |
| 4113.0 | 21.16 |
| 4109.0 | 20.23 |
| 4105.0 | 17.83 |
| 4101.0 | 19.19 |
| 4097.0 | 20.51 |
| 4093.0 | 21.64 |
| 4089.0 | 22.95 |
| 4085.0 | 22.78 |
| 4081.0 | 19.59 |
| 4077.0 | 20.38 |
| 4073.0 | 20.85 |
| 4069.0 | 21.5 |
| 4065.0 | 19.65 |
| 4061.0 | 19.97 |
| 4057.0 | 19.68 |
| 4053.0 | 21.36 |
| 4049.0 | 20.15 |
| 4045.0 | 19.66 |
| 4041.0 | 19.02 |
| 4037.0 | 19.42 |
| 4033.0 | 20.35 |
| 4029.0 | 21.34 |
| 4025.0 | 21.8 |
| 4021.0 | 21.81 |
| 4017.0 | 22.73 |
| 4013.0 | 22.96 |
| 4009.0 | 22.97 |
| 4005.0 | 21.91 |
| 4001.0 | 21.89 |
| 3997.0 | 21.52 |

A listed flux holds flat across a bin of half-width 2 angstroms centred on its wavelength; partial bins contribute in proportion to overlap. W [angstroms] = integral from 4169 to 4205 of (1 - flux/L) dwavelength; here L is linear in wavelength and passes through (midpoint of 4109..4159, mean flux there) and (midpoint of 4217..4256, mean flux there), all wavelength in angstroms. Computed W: 2.5 angstroms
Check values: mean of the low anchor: 20.7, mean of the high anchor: 21.6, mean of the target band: 19.7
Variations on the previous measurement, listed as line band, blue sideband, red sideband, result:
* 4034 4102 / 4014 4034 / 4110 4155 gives 2.7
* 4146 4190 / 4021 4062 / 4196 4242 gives 3.5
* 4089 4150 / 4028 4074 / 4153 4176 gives -2.2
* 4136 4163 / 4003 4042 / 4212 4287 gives 1.7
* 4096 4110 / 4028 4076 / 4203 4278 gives 1.0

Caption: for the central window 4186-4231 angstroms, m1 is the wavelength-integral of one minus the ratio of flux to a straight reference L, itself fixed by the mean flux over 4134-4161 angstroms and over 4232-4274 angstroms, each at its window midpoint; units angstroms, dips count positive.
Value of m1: 1.2 angstroms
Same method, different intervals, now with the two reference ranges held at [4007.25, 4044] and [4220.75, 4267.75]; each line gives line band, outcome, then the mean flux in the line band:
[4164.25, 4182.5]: 2.36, 19.1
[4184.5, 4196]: 1.03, 20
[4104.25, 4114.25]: 0.82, 19.9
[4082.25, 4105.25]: 0.62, 21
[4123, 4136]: 0.50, 20.9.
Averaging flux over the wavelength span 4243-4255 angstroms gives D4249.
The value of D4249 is 21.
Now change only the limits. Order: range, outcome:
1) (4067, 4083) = 20.6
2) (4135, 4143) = 21.4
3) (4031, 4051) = 19.7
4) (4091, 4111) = 19.9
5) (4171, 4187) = 19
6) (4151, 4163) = 20.4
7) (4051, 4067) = 20.2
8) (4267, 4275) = 22.4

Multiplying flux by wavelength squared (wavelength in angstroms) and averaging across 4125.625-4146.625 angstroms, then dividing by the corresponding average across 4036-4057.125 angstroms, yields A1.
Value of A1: 1.10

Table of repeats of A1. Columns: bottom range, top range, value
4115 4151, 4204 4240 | 1.10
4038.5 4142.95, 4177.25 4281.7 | 1.12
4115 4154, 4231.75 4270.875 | 1.15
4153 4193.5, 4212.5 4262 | 1.14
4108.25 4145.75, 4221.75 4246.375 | 1.10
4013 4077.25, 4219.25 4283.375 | 1.19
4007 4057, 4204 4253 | 1.14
